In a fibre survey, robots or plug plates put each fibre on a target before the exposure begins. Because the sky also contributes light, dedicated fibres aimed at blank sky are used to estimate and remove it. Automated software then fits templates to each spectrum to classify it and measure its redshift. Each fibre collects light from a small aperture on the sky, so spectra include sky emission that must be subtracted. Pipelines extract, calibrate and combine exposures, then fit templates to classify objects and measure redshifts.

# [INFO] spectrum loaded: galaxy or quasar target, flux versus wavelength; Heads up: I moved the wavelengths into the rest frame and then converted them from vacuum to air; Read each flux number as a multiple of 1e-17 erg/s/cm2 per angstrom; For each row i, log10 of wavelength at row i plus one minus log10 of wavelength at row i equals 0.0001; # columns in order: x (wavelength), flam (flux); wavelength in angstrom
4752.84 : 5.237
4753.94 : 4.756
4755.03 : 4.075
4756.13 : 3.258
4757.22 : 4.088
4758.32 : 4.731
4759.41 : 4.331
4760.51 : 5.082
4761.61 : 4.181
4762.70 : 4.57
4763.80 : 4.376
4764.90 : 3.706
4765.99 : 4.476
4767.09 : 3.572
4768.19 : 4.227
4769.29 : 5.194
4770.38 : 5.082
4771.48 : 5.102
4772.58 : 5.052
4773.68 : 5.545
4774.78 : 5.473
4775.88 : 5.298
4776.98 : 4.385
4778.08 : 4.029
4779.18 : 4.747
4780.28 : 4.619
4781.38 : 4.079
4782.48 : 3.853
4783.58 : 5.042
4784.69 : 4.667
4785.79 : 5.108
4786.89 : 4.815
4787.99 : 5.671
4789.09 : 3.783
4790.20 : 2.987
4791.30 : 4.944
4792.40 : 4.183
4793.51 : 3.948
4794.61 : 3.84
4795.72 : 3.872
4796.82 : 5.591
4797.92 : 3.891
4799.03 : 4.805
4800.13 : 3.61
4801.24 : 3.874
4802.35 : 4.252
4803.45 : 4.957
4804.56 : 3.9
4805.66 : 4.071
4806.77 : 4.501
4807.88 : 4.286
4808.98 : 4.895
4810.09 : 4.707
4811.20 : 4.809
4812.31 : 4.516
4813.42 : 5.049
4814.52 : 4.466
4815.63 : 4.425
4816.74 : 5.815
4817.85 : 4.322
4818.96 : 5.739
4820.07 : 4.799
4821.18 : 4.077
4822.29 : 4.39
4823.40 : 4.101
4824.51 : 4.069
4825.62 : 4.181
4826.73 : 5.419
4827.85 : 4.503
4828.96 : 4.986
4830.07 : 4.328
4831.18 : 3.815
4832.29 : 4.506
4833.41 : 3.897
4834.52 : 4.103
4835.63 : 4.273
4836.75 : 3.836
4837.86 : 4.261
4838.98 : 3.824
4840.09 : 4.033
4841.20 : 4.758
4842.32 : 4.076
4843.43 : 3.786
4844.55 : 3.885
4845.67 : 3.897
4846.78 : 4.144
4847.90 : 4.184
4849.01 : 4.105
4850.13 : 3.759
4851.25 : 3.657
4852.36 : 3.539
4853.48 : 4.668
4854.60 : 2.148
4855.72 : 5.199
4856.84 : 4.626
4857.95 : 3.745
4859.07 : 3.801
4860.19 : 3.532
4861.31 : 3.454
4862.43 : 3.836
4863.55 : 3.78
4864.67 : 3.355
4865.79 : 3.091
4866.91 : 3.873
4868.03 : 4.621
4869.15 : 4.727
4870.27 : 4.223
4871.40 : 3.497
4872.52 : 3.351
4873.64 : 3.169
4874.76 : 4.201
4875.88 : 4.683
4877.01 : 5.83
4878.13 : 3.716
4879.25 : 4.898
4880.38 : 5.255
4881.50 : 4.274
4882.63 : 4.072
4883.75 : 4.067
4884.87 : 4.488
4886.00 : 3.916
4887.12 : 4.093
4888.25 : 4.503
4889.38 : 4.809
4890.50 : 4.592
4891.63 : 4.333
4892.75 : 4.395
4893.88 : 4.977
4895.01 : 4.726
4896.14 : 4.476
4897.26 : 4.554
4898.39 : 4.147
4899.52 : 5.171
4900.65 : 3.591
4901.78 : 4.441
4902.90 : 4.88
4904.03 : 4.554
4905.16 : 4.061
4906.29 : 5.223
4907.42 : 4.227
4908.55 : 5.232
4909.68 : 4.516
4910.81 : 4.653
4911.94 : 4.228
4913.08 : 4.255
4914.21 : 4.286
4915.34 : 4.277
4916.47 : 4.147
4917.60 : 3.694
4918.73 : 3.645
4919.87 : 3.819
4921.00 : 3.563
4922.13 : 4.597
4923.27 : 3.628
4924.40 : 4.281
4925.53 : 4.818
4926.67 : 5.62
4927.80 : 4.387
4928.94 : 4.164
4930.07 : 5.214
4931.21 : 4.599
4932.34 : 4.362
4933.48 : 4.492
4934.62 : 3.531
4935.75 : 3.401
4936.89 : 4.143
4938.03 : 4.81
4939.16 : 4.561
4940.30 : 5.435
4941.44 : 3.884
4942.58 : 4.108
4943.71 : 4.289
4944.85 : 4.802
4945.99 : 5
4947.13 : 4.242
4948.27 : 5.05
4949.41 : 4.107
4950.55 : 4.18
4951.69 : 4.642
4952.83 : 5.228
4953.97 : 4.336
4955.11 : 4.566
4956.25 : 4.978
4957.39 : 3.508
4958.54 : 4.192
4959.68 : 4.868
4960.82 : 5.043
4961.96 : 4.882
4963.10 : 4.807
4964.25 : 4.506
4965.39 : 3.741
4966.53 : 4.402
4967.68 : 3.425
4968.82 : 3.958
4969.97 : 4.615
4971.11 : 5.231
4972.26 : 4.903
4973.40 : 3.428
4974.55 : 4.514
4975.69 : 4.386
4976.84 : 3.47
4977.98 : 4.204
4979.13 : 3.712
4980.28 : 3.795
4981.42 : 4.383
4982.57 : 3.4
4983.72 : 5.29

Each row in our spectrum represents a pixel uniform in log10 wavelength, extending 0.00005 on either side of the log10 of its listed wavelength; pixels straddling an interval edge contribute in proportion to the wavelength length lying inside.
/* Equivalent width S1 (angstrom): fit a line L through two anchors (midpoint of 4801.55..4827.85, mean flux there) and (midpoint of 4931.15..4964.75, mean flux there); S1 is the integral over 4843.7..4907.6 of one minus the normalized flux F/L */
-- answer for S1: 4.9 angstrom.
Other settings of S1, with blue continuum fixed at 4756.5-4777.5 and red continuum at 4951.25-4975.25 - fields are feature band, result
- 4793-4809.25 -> 1.2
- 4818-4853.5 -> 2.7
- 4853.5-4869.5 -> 2.5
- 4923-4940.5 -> 0.1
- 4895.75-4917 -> 0.2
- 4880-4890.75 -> 0.4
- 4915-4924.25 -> 1.2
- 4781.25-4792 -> 0.3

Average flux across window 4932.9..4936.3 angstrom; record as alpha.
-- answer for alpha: 3.81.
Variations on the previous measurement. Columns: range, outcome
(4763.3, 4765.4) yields 4.04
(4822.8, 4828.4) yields 4.45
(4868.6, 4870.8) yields 4.48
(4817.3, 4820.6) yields 4.95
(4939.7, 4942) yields 4.65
